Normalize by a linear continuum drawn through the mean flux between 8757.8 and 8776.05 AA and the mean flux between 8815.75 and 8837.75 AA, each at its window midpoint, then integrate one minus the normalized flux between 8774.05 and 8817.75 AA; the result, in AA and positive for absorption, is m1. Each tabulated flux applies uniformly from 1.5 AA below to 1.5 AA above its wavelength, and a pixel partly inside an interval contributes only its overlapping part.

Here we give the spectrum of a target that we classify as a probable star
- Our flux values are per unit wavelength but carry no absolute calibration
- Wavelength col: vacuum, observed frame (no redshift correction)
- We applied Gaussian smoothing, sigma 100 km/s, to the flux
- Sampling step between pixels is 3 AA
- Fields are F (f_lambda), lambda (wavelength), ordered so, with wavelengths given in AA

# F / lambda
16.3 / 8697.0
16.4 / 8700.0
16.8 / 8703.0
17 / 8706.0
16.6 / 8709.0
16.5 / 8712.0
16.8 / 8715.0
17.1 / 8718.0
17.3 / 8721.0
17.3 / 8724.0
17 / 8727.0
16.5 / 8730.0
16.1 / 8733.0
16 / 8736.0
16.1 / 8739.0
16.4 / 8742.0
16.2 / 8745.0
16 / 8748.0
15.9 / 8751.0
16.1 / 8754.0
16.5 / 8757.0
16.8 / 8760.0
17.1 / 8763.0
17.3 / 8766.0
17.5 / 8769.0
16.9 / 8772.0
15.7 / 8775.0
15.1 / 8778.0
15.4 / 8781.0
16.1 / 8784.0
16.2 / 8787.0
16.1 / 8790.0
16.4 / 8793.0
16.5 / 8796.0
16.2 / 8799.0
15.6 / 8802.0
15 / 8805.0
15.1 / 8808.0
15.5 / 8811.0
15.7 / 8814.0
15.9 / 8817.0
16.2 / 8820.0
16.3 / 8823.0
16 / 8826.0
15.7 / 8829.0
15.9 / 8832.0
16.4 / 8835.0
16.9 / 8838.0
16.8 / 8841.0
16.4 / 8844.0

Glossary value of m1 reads 2.0 AA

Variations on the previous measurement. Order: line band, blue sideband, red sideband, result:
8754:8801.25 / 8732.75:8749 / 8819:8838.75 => -0.6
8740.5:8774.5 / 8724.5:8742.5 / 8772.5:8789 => -1.1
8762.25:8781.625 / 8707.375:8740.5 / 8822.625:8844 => 0.1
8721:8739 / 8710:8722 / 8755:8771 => 0.3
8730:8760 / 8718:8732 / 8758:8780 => 1.1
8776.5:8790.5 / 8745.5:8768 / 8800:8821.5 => 0.3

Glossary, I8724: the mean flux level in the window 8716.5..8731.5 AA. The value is 17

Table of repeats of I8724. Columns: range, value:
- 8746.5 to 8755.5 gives 16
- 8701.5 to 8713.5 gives 16.7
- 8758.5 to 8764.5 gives 17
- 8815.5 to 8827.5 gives 16.1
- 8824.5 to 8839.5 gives 16.2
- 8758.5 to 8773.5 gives 17.1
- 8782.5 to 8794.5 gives 16.2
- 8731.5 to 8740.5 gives 16.1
